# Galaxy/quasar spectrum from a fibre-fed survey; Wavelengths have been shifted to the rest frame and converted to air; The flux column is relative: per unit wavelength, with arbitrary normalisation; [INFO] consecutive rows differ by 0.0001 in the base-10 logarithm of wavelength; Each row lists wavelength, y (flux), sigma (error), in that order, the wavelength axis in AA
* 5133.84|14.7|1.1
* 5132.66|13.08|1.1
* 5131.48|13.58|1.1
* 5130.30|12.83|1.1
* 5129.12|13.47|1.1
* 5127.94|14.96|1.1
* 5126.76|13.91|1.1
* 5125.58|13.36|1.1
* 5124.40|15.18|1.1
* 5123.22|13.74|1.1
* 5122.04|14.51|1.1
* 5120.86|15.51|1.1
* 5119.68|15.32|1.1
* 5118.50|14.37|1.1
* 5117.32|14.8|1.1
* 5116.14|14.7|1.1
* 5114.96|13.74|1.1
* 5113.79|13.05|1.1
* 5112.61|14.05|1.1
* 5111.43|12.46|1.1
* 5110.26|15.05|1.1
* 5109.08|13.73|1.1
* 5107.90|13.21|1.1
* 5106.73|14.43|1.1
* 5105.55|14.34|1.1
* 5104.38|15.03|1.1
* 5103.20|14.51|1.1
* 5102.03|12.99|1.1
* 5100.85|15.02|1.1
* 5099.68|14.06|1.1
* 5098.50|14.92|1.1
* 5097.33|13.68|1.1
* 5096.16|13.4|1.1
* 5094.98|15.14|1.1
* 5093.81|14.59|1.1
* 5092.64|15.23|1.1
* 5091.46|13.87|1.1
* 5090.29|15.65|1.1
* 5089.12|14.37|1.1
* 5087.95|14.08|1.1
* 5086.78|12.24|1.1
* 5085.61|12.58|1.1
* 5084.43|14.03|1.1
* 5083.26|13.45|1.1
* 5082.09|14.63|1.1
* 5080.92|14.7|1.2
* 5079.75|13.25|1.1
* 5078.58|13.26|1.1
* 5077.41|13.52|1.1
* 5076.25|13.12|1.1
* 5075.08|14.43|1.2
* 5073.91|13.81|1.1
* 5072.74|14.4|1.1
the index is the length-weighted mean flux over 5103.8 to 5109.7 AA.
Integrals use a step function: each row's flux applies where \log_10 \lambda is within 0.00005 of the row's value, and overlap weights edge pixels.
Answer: 14.2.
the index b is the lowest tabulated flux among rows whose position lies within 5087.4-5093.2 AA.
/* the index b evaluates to 13.87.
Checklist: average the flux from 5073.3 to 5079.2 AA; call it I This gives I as 13.6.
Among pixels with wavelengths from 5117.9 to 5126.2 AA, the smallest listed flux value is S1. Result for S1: 13.36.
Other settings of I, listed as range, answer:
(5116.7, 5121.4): 15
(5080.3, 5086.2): 13.9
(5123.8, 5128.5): 14.3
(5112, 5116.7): 13.9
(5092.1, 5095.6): 15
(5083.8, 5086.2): 13.3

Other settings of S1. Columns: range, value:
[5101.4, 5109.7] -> 12.99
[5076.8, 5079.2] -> 13.26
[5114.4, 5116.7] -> 13.74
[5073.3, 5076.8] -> 13.12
